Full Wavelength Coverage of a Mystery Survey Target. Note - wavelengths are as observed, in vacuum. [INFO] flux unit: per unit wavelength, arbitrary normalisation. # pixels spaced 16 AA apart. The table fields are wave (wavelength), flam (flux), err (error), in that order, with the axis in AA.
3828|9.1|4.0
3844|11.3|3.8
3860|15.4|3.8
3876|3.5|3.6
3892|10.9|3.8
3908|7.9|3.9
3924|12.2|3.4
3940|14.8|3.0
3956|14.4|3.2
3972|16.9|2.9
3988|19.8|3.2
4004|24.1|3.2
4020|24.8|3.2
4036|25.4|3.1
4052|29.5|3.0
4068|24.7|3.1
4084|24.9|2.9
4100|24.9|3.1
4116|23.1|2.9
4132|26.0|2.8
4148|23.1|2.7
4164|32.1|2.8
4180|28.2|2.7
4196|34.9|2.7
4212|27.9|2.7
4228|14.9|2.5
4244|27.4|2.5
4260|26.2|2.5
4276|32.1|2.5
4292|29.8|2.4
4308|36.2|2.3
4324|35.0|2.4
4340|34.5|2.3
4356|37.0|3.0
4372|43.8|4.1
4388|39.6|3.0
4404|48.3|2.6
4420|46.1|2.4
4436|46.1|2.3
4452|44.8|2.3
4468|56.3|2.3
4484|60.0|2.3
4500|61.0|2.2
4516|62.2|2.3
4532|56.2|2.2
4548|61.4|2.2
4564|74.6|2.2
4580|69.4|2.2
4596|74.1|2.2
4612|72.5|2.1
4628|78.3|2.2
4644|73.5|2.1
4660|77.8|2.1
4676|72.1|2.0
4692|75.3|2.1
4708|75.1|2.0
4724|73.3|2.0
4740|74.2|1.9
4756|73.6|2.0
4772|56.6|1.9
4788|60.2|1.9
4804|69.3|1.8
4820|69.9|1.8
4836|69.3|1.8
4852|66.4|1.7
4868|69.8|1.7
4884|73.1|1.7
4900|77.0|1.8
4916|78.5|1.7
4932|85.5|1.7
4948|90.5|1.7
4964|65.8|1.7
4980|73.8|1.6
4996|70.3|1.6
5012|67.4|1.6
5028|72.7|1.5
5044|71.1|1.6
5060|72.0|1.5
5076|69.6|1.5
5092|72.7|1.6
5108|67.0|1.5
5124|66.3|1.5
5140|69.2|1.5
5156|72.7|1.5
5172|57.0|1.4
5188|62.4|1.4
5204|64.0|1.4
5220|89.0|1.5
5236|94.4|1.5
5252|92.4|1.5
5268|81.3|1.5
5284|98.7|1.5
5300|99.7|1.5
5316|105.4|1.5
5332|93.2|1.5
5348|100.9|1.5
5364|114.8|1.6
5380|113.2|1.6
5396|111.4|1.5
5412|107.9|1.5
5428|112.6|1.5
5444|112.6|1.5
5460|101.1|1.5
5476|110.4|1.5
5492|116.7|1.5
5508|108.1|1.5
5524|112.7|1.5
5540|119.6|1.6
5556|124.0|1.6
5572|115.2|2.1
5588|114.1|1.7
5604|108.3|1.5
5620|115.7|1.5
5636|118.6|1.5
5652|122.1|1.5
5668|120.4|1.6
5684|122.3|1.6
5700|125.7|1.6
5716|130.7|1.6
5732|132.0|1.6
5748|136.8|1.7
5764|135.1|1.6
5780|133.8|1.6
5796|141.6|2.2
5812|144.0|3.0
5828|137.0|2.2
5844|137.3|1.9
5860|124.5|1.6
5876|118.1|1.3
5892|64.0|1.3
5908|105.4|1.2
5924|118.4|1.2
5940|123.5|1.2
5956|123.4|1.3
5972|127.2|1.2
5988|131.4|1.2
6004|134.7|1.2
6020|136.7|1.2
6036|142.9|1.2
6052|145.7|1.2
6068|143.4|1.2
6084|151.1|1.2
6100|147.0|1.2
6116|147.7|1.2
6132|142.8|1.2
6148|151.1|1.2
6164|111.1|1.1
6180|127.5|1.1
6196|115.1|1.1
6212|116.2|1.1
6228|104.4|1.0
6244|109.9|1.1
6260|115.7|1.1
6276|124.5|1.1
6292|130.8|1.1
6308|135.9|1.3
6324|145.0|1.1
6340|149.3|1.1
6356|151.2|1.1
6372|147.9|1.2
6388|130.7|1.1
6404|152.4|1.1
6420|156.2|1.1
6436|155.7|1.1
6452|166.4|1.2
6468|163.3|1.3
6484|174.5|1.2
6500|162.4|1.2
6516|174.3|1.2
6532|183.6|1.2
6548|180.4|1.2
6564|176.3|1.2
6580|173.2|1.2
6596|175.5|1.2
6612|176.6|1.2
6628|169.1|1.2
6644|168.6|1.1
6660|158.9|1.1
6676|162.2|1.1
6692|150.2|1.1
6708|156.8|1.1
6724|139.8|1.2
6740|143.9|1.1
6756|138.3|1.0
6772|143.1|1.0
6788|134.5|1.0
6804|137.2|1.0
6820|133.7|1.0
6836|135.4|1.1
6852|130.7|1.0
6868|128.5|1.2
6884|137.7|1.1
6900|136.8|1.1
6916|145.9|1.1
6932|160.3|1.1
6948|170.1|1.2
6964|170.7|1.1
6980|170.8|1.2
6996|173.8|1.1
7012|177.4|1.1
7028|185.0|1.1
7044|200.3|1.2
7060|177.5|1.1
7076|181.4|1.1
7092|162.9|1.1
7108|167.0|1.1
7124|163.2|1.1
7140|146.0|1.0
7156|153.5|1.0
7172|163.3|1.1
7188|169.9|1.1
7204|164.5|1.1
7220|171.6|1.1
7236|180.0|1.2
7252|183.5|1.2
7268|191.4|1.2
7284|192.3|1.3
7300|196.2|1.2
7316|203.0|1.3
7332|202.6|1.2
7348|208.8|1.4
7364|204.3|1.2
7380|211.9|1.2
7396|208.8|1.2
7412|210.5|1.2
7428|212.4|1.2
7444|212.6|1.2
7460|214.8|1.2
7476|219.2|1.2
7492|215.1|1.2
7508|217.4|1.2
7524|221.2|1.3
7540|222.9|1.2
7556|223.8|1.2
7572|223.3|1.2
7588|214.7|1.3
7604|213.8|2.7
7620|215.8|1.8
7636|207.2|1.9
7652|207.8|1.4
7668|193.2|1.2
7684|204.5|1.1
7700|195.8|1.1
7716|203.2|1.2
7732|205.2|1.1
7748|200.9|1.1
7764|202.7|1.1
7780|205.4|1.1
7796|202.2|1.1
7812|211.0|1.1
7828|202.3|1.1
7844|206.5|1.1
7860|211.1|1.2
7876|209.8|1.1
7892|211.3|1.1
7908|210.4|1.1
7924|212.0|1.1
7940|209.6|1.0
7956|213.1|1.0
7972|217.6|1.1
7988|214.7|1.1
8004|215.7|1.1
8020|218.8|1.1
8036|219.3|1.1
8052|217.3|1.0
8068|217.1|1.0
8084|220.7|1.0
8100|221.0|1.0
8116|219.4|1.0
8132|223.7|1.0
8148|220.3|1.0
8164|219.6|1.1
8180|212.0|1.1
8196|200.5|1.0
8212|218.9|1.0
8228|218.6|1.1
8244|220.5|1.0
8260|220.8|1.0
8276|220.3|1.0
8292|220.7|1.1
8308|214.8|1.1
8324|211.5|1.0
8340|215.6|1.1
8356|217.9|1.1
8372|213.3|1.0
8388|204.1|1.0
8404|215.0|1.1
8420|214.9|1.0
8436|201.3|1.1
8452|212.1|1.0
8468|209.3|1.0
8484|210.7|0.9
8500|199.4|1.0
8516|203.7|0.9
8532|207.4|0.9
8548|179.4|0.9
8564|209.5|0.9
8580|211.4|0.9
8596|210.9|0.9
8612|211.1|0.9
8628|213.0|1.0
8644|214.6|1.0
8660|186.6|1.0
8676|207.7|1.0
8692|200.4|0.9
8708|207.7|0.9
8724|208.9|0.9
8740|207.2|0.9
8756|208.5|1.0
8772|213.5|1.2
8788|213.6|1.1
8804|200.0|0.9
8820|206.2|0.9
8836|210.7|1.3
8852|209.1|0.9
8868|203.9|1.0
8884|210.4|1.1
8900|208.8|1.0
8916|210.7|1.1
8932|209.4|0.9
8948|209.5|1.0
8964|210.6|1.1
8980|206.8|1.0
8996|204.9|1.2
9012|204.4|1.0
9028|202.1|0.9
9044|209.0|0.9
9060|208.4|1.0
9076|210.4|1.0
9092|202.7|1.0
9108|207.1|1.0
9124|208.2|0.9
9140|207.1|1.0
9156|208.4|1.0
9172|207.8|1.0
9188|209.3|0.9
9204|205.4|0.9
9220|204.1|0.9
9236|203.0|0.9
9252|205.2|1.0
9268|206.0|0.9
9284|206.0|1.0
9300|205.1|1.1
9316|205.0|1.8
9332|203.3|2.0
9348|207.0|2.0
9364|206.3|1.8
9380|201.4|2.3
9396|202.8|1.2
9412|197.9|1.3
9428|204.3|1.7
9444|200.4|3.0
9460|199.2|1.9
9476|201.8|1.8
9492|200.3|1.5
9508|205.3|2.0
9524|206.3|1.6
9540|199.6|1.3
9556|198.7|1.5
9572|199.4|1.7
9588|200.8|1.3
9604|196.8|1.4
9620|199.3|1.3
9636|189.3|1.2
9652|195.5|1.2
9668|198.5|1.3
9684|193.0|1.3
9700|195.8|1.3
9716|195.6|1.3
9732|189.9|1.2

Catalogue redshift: 0.00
